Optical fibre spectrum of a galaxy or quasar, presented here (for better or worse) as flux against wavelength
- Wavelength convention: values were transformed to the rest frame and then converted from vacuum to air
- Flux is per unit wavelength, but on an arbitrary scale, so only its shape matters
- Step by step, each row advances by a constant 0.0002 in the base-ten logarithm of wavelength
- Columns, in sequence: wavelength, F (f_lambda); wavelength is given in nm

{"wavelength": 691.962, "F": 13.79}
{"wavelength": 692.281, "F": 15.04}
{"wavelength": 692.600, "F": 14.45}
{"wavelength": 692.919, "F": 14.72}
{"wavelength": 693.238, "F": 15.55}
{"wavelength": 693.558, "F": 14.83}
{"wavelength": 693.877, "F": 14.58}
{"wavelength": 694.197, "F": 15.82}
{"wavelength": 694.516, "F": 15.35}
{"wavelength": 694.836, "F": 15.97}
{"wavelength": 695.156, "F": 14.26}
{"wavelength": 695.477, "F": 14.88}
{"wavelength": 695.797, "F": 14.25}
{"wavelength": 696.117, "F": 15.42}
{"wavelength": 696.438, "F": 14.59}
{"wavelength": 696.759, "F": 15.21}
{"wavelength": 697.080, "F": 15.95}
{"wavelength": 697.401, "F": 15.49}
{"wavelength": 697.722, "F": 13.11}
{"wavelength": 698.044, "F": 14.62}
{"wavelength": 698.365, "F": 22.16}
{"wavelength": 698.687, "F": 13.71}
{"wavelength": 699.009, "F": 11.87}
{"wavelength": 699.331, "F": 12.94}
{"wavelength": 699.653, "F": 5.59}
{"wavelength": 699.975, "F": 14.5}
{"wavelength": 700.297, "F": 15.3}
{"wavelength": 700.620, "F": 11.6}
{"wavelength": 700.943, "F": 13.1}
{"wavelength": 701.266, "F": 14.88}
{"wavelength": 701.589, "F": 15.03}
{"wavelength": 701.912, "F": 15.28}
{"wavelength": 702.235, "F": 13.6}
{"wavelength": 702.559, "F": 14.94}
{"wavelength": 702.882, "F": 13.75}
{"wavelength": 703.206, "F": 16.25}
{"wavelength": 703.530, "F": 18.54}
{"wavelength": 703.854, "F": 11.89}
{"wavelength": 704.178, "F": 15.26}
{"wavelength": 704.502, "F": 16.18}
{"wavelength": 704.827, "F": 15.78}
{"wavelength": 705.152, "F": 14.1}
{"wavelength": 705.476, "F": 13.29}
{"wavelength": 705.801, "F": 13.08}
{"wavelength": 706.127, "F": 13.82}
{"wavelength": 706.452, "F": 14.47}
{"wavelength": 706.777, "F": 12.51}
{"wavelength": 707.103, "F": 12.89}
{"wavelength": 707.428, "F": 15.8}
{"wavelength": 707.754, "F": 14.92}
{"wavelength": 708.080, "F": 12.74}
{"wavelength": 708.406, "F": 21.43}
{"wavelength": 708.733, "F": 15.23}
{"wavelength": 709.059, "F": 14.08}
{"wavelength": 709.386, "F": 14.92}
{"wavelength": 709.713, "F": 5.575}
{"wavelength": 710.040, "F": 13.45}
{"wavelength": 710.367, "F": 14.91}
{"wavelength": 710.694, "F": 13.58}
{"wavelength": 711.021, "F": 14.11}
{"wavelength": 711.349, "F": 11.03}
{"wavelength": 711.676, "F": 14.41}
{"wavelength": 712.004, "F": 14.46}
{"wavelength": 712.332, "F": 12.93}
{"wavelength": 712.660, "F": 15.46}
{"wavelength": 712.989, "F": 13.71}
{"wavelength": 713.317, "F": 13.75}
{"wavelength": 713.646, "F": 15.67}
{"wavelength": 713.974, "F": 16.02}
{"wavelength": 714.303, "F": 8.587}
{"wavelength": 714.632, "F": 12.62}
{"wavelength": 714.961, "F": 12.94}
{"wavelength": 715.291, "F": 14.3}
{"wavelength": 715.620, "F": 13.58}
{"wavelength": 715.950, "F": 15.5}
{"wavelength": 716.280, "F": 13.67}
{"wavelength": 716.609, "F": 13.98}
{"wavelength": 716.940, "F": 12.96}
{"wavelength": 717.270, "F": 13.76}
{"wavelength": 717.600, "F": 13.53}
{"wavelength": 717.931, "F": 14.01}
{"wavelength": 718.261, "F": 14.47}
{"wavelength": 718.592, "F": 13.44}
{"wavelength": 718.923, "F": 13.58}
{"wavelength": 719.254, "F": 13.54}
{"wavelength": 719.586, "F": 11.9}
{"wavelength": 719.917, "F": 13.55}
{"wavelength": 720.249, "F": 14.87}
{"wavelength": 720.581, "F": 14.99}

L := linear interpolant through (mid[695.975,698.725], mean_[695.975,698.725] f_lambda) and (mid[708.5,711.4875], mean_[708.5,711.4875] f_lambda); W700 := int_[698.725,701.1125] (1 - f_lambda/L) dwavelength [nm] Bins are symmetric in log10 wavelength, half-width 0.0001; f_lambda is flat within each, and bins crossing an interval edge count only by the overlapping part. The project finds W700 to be 0.46 nm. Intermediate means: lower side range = 15.7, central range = 12.2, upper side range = 13.2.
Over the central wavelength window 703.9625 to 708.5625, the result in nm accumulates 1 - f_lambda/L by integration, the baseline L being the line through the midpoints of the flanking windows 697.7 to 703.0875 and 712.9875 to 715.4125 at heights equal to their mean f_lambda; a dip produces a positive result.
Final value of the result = -0.331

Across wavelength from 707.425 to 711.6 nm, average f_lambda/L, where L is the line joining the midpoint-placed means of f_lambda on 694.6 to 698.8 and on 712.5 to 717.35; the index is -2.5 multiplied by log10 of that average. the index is 0.03 mag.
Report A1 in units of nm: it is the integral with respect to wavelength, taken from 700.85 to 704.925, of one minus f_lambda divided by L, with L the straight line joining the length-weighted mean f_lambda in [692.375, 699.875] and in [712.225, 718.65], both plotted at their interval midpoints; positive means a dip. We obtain -0.20 nm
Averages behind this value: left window 14.6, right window 13.8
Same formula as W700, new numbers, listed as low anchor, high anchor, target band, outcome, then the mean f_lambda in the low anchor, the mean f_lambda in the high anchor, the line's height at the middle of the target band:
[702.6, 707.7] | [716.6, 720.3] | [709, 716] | 0.302 nm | 14.5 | 13.6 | 14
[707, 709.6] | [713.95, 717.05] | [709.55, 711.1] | 0.250 nm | 15.1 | 13.3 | 14.6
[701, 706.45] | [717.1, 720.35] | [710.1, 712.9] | 0.060 nm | 14.7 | 13.6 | 14.1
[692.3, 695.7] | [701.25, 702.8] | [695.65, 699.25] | -0.048 nm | 15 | 14.7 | 14.9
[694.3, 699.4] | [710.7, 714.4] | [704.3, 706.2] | -0.010 nm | 15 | 13.7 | 14.3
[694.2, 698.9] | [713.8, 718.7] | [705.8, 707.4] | 0.094 nm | 15.3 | 13.6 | 14.4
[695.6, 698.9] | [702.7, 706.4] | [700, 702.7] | 0.141 nm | 15.4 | 14.7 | 15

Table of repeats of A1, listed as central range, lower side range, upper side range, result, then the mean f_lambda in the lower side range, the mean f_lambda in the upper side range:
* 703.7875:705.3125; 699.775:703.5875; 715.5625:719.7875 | -0.05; 14.5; 13.7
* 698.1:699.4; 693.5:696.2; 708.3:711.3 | -0.05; 15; 13.9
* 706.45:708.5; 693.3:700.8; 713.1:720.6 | -0.11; 14.4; 13.7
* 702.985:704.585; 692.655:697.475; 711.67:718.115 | -0.11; 15.1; 13.8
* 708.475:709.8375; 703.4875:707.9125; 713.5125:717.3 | 0.08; 14.4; 13.6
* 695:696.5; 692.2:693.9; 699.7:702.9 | -0.01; 14.9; 13.9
